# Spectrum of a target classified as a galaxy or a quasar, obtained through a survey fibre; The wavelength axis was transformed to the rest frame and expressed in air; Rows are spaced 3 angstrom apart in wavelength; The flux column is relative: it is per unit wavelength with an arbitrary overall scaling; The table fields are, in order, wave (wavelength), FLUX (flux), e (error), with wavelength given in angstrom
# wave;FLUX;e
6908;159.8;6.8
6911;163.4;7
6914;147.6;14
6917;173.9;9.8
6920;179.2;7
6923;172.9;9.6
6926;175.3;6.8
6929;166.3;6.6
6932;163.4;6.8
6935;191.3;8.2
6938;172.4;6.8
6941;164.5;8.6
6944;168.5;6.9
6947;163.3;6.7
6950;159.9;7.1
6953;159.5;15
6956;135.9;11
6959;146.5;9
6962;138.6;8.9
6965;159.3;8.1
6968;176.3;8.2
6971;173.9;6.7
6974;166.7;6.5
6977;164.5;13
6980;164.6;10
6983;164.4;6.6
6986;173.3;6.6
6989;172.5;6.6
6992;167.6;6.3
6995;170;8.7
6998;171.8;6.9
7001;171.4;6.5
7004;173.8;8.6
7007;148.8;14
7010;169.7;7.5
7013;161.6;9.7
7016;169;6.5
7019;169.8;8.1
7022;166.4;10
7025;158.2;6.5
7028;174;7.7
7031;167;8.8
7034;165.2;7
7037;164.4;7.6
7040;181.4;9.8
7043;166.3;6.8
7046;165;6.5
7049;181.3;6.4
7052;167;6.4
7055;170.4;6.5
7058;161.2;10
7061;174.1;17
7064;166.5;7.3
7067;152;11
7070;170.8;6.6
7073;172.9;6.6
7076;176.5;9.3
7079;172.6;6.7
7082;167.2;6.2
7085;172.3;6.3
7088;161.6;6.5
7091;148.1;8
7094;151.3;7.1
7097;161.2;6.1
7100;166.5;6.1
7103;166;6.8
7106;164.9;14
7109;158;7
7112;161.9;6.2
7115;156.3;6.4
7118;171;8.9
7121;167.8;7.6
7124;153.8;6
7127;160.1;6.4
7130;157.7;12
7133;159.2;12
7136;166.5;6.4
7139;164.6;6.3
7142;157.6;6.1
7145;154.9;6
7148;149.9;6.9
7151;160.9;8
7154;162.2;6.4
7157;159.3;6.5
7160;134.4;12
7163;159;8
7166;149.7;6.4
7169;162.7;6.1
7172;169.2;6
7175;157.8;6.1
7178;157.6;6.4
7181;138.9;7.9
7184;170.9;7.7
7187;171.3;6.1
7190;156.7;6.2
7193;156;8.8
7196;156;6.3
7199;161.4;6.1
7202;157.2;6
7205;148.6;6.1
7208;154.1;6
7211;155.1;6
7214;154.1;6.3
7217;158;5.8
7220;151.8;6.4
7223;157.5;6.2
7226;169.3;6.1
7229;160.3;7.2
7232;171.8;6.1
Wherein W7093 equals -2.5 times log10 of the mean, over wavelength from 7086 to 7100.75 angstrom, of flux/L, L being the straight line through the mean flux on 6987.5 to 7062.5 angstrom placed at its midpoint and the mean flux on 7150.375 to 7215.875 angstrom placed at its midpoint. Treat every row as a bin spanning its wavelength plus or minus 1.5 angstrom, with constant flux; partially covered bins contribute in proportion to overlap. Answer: 0.04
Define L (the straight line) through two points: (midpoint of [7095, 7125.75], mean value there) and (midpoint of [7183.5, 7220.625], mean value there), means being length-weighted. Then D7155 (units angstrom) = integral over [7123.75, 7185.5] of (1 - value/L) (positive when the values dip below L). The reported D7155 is 1.00 angstrom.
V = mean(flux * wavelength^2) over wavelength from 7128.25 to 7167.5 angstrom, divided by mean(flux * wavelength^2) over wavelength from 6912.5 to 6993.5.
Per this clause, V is 1.00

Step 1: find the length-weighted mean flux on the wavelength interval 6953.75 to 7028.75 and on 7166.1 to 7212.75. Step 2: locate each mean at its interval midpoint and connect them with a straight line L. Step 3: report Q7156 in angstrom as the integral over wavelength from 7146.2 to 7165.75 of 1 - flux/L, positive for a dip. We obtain 0.6 angstrom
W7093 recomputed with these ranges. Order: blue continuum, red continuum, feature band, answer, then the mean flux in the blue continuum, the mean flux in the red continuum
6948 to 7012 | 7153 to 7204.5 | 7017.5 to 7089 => -0.05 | 163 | 157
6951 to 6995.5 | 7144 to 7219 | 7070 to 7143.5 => -0.03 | 162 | 157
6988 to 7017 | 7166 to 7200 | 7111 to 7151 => 0.01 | 168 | 159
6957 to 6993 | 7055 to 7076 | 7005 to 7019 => 0.01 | 164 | 167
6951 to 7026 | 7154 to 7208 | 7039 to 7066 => -0.05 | 164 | 157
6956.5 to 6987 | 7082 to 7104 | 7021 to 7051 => -0.05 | 162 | 161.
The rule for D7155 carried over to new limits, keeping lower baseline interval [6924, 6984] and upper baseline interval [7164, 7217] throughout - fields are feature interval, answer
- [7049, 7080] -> -1.6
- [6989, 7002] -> -0.6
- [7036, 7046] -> -0.5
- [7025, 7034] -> -0.3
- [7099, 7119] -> -0.4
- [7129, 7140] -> -0.2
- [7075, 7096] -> -0.5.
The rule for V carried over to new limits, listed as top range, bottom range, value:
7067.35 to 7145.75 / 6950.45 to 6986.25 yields 1.06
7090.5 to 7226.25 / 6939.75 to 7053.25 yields 1.00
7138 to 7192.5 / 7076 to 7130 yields 0.99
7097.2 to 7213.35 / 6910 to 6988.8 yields 1.02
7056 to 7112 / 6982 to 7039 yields 1.00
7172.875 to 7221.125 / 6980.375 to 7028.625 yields 0.99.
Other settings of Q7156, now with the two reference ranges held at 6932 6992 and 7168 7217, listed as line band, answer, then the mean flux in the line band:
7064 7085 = -1.00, 169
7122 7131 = 0.11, 158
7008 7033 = -0.62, 167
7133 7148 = -0.03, 160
